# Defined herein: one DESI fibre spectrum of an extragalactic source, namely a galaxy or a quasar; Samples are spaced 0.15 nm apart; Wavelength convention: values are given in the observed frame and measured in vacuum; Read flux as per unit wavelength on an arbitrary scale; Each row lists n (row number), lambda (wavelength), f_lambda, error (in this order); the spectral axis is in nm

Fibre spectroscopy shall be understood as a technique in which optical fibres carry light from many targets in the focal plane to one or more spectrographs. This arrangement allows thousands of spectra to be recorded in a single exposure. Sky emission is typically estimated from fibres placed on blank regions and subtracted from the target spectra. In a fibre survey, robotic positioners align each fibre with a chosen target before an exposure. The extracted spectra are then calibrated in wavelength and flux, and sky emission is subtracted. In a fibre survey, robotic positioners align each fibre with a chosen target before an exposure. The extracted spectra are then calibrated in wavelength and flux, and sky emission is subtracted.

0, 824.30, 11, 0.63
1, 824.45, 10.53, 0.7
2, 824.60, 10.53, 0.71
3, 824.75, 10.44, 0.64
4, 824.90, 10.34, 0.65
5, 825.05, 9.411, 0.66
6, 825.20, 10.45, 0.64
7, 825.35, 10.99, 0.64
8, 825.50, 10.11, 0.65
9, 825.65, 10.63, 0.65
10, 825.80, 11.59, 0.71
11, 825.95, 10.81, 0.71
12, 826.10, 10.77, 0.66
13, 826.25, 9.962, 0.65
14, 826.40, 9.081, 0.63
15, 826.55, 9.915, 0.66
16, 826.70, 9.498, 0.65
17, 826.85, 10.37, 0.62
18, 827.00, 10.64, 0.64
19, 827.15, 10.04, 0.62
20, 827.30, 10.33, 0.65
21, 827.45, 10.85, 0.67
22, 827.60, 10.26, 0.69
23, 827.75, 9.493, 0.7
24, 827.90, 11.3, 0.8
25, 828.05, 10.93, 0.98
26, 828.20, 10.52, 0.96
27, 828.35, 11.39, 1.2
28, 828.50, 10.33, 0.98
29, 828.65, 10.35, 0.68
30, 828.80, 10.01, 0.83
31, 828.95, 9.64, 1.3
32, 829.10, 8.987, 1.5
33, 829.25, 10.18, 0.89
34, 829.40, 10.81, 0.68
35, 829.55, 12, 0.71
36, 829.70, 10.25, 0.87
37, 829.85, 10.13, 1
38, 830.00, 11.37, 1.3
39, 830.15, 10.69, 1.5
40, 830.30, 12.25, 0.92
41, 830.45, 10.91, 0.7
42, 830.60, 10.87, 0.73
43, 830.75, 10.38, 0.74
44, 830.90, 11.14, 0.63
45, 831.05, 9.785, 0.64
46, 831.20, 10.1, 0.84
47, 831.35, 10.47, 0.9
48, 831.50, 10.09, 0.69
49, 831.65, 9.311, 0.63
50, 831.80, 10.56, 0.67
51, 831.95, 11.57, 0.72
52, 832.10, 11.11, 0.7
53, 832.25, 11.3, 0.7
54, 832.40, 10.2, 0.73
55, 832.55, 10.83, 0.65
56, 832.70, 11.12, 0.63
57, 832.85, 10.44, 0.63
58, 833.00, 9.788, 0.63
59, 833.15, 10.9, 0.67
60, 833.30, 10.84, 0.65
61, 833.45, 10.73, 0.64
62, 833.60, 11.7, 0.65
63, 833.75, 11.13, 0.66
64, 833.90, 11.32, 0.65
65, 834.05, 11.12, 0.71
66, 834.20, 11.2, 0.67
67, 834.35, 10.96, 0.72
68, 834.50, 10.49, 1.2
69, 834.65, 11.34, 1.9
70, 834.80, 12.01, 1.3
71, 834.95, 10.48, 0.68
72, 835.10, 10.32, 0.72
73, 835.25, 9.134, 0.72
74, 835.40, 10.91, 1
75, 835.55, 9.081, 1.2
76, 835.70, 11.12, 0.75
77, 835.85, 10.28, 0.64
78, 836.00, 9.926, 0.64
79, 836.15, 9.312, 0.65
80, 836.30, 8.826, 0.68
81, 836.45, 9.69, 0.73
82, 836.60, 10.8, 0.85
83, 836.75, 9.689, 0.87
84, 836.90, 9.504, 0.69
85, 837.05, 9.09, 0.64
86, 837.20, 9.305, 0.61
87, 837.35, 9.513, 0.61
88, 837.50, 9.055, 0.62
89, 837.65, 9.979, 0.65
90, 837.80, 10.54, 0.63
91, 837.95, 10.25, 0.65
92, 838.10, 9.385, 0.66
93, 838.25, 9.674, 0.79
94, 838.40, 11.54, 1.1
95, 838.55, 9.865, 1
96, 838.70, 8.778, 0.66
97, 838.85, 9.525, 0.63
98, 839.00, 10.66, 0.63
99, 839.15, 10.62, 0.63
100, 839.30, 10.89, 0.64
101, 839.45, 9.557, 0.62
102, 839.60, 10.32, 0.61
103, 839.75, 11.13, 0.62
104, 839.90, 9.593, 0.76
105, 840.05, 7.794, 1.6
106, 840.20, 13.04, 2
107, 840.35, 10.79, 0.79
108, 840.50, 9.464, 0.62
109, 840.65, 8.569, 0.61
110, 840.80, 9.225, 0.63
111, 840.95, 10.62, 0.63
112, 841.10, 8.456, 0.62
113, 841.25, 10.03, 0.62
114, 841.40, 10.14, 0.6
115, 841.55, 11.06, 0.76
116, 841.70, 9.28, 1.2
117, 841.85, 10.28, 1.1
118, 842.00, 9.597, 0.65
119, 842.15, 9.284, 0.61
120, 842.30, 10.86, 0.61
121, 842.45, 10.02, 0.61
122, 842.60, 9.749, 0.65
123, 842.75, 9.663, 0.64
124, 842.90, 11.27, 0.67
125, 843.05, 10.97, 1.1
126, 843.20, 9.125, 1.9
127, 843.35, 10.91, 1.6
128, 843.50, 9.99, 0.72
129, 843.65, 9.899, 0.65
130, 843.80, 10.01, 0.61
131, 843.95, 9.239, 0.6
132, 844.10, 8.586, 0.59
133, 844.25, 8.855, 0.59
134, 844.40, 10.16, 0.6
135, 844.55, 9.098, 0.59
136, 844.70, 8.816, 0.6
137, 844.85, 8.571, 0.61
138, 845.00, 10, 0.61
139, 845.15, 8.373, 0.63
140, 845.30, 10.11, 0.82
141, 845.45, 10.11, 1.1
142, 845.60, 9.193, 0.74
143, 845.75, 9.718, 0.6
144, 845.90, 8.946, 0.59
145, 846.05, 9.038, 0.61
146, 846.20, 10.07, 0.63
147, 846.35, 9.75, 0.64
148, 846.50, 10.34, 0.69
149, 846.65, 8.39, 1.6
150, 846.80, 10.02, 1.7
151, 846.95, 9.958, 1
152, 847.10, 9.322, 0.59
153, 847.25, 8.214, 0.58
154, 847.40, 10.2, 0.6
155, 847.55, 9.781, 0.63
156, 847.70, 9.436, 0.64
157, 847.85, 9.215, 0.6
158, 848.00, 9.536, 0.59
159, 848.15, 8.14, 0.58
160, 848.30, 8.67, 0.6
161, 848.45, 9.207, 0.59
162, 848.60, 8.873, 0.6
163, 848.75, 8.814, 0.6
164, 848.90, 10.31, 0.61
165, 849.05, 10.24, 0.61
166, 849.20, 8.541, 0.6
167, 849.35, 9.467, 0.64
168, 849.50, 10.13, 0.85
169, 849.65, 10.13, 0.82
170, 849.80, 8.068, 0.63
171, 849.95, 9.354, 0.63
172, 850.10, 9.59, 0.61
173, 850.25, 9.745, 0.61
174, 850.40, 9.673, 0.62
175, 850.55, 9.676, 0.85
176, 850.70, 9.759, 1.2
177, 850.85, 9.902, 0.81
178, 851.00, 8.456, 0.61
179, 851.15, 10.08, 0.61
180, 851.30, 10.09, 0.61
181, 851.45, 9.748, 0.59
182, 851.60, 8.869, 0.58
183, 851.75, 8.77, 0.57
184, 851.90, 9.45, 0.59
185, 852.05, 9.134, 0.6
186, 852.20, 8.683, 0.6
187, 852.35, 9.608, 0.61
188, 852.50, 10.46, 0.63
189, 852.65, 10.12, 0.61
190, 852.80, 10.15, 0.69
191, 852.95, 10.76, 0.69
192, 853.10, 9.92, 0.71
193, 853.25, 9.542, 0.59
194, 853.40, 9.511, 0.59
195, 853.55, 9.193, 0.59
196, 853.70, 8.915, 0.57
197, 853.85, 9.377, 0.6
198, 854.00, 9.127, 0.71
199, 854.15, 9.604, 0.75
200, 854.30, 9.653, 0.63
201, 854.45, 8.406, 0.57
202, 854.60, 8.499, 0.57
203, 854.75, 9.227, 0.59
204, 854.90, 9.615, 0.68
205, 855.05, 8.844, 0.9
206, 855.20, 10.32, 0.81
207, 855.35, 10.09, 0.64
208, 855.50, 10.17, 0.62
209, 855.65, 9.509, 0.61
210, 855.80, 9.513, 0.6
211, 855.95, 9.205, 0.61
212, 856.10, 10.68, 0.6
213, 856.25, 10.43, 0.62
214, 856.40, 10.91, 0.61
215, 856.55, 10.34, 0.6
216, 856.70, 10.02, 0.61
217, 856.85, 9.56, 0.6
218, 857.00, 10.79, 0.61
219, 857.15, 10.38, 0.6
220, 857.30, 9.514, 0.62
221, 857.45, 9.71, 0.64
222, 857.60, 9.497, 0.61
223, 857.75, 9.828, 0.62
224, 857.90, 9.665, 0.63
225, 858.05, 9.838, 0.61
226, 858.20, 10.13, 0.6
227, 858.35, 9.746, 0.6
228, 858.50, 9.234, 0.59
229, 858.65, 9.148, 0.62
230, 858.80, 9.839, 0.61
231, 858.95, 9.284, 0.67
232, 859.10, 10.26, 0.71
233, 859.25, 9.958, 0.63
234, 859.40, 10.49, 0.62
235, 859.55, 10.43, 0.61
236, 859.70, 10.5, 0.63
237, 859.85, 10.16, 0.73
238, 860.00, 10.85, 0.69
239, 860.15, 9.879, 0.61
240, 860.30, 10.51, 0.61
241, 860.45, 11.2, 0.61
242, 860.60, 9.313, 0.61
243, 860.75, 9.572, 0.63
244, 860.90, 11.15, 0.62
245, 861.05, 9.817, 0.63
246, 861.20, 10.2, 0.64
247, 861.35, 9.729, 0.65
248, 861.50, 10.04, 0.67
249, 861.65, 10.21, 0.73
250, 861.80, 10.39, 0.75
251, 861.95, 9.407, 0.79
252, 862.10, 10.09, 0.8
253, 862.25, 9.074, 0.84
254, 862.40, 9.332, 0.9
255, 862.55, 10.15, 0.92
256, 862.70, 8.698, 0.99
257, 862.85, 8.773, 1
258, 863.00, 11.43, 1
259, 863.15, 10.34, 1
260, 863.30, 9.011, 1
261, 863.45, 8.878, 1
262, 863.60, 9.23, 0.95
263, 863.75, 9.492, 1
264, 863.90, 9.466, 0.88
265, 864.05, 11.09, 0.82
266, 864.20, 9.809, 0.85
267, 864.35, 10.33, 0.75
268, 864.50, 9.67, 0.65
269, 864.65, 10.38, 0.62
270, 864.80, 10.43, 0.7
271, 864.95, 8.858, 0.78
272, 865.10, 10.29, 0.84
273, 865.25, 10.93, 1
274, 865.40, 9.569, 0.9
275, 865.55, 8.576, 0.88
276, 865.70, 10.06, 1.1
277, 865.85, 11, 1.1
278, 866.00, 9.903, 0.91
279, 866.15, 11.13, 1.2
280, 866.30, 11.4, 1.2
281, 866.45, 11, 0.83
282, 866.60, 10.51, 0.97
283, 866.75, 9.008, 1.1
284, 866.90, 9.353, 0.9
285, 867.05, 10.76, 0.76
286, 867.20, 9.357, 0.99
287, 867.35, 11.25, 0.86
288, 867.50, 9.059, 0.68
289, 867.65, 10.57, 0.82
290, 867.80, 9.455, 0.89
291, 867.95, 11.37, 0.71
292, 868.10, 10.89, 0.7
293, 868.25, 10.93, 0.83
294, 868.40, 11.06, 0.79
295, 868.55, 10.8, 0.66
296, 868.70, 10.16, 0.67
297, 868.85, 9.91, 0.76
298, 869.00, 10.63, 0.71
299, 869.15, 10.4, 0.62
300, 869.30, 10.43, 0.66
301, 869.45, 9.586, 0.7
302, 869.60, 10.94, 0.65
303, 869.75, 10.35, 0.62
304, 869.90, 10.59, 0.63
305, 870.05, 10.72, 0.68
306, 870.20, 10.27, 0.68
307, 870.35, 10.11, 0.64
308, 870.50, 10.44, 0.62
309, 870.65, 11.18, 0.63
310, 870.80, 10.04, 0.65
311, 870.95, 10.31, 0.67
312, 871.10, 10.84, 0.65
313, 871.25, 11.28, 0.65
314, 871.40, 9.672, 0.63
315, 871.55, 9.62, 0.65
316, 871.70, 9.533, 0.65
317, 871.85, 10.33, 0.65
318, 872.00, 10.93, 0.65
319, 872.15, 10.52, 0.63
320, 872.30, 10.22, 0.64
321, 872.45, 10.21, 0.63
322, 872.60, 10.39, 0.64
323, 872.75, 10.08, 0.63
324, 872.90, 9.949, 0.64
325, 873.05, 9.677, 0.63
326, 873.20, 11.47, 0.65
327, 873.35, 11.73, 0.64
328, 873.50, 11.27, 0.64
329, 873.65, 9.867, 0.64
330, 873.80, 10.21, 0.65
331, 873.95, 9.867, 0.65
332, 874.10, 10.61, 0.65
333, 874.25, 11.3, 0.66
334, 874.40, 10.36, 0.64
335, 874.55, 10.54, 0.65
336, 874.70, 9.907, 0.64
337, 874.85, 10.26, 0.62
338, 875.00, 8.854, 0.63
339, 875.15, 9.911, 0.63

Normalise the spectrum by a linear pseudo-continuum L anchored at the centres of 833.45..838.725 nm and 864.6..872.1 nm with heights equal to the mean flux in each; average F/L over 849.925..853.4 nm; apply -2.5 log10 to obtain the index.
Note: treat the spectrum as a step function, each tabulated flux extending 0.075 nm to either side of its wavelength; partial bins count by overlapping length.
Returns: 0.07 mag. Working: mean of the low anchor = 10.2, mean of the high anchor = 10.3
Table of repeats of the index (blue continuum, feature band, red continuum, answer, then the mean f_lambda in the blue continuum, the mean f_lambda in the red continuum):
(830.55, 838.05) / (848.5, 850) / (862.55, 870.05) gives 0.098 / 10.4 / 10.2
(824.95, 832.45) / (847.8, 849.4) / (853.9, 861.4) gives 0.101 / 10.5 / 9.89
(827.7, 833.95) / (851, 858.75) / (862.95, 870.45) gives 0.075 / 10.7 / 10.2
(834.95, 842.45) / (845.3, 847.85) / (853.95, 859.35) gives 0.035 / 9.93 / 9.74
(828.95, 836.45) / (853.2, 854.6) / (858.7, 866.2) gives 0.105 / 10.6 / 9.98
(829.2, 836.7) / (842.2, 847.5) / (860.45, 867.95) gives 0.080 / 10.6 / 9.98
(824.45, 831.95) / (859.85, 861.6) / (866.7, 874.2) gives 0.020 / 10.4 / 10.4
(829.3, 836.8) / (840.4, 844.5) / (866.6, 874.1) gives 0.077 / 10.6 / 10.4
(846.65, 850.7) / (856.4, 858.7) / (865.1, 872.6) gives -0.007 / 9.38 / 10.4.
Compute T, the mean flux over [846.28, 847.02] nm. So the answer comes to 9.69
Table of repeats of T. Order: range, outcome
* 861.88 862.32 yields 9.53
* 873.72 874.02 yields 10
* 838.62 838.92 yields 9.16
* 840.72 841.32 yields 9.57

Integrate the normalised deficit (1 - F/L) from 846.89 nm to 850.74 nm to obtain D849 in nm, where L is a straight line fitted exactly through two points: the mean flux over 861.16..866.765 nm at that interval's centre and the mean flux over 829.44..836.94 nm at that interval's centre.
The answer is 0.33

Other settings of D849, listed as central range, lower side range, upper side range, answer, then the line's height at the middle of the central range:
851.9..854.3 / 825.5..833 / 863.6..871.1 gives 0.18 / 10.4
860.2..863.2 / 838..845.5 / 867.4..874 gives 0.08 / 10.2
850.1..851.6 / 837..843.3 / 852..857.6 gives 0.02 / 9.78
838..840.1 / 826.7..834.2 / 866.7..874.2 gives 0.12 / 10.6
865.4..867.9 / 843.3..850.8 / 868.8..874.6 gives 0.02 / 10.2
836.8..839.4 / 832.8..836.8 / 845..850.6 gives 0.09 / 10.2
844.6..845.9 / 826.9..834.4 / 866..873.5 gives 0.15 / 10.6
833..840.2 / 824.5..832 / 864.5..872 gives 0.13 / 10.4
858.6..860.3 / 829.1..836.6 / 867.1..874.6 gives 0.06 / 10.5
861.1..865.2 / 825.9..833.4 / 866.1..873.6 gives 0.25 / 10.4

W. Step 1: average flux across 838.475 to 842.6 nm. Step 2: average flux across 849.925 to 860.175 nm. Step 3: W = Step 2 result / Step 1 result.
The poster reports 0.98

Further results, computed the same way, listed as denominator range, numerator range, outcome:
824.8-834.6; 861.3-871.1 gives 0.96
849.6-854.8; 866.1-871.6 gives 1.10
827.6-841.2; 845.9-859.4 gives 0.93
